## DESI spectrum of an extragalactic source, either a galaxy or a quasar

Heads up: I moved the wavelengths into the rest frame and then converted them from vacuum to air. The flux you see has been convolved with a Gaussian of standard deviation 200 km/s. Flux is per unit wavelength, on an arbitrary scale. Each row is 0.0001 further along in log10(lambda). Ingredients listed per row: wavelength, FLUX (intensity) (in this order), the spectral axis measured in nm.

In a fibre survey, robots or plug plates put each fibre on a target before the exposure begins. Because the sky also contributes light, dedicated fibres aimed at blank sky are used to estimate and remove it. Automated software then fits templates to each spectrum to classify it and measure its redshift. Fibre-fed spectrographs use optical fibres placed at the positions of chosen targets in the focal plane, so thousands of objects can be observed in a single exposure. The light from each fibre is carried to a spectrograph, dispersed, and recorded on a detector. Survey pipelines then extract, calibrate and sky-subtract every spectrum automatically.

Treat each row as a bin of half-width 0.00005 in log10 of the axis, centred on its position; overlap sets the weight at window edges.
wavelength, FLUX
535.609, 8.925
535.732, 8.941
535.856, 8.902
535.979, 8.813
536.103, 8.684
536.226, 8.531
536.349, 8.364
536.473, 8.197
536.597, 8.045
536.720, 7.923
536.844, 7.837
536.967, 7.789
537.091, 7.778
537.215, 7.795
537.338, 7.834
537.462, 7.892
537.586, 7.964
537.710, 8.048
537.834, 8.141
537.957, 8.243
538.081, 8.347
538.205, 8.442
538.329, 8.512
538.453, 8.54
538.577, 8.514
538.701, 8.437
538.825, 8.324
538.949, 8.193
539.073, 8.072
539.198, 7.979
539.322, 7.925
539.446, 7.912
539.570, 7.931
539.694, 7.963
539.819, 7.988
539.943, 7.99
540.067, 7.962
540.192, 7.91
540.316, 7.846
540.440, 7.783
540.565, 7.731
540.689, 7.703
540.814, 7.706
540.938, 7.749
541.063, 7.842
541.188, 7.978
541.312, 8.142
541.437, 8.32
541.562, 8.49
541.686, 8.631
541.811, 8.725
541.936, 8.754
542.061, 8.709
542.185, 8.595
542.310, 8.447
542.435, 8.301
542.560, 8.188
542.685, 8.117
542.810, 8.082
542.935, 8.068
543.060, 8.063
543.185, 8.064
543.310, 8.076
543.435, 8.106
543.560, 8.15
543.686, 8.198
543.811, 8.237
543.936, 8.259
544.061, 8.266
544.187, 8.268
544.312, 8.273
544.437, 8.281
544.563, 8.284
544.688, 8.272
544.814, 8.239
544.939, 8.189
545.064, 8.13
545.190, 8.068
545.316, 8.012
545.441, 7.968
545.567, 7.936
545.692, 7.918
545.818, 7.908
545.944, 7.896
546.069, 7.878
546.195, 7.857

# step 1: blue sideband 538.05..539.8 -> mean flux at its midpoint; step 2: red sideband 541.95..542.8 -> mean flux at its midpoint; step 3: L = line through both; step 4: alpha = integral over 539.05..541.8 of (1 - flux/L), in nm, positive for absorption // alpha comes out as 0.10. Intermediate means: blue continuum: 8.21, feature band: 7.99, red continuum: 8.4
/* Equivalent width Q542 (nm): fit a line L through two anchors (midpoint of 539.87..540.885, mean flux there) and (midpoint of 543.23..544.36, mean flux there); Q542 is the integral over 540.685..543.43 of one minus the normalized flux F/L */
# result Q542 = -0.07 nm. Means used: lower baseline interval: 7.84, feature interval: 8.22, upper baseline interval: 8.2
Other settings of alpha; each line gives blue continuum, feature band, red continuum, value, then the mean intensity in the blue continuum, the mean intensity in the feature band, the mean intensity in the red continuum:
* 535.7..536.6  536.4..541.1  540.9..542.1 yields 0.24 nm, 8.57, 8.02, 8.33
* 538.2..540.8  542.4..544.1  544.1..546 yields -0.01 nm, 8.06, 8.15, 8.11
